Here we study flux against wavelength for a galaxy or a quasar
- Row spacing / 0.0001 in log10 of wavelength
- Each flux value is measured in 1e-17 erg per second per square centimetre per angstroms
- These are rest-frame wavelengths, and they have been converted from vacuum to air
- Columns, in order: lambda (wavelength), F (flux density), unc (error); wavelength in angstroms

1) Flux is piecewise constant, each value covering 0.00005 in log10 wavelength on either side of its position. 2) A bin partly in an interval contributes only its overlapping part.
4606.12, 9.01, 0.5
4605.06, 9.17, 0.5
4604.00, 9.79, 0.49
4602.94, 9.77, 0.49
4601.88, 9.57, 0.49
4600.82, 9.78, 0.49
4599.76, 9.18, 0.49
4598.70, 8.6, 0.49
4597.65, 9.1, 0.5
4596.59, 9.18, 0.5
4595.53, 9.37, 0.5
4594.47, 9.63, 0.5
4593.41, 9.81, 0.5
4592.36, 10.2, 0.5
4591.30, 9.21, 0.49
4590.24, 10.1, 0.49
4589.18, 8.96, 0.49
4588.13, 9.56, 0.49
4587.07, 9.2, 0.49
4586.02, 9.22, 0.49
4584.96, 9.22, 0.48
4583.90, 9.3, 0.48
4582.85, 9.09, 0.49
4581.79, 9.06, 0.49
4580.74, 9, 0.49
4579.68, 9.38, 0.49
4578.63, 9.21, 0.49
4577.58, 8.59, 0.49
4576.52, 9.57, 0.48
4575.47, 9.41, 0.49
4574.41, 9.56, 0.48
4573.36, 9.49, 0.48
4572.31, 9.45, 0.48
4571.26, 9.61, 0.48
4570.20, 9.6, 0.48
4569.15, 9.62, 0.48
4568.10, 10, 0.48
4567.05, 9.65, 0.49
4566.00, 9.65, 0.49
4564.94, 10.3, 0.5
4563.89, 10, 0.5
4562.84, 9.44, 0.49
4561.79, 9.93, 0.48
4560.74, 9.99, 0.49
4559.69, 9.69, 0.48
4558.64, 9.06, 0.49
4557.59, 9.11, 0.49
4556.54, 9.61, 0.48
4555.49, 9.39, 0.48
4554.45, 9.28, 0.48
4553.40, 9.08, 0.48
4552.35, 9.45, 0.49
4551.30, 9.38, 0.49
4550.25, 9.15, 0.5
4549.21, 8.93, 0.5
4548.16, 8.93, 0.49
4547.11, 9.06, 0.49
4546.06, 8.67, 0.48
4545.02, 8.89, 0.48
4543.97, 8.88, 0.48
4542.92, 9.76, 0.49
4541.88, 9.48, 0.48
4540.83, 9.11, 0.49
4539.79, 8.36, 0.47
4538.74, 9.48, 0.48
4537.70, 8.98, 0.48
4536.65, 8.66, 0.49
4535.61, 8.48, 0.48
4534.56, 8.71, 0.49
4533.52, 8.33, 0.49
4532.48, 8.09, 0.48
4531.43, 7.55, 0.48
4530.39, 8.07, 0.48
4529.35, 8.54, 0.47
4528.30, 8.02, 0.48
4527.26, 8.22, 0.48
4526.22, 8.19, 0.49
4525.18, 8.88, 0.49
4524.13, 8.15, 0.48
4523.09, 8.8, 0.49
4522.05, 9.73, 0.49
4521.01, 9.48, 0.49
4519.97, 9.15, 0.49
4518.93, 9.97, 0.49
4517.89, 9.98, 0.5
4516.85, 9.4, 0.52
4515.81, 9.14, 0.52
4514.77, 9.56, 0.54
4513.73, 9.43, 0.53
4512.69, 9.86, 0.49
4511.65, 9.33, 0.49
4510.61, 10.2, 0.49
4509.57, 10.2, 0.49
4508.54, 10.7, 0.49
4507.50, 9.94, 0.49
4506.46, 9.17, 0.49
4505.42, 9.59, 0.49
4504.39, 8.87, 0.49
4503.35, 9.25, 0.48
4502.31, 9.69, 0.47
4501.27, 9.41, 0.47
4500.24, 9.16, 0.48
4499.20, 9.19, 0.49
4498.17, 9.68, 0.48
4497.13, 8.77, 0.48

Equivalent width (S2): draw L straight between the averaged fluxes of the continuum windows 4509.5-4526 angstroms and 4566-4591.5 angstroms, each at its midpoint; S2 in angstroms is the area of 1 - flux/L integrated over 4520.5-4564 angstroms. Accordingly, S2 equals 2.00 angstroms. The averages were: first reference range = 9.41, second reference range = 9.39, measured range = 8.97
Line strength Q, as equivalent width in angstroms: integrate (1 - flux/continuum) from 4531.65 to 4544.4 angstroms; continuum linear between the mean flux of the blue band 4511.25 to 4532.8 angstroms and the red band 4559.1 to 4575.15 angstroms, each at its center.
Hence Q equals 0.5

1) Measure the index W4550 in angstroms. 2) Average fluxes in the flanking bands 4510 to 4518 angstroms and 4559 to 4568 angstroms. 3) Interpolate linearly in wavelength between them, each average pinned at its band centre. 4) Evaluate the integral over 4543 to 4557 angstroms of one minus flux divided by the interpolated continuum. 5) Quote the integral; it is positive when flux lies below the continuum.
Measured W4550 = 0.9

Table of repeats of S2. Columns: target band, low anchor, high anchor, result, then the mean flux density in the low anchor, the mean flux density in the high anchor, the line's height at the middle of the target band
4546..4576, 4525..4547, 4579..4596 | -1.6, 8.64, 9.39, 9.01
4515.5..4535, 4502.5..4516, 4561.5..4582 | 1.8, 9.65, 9.53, 9.62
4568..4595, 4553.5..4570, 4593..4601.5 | 0.1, 9.64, 9.33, 9.46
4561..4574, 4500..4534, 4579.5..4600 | -0.7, 9.15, 9.32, 9.27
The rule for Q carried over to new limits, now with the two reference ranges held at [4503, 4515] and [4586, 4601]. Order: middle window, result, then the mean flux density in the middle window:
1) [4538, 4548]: 0.5 angstroms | 9.07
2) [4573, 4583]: 0.2 angstroms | 9.23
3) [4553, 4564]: 0.0 angstroms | 9.5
